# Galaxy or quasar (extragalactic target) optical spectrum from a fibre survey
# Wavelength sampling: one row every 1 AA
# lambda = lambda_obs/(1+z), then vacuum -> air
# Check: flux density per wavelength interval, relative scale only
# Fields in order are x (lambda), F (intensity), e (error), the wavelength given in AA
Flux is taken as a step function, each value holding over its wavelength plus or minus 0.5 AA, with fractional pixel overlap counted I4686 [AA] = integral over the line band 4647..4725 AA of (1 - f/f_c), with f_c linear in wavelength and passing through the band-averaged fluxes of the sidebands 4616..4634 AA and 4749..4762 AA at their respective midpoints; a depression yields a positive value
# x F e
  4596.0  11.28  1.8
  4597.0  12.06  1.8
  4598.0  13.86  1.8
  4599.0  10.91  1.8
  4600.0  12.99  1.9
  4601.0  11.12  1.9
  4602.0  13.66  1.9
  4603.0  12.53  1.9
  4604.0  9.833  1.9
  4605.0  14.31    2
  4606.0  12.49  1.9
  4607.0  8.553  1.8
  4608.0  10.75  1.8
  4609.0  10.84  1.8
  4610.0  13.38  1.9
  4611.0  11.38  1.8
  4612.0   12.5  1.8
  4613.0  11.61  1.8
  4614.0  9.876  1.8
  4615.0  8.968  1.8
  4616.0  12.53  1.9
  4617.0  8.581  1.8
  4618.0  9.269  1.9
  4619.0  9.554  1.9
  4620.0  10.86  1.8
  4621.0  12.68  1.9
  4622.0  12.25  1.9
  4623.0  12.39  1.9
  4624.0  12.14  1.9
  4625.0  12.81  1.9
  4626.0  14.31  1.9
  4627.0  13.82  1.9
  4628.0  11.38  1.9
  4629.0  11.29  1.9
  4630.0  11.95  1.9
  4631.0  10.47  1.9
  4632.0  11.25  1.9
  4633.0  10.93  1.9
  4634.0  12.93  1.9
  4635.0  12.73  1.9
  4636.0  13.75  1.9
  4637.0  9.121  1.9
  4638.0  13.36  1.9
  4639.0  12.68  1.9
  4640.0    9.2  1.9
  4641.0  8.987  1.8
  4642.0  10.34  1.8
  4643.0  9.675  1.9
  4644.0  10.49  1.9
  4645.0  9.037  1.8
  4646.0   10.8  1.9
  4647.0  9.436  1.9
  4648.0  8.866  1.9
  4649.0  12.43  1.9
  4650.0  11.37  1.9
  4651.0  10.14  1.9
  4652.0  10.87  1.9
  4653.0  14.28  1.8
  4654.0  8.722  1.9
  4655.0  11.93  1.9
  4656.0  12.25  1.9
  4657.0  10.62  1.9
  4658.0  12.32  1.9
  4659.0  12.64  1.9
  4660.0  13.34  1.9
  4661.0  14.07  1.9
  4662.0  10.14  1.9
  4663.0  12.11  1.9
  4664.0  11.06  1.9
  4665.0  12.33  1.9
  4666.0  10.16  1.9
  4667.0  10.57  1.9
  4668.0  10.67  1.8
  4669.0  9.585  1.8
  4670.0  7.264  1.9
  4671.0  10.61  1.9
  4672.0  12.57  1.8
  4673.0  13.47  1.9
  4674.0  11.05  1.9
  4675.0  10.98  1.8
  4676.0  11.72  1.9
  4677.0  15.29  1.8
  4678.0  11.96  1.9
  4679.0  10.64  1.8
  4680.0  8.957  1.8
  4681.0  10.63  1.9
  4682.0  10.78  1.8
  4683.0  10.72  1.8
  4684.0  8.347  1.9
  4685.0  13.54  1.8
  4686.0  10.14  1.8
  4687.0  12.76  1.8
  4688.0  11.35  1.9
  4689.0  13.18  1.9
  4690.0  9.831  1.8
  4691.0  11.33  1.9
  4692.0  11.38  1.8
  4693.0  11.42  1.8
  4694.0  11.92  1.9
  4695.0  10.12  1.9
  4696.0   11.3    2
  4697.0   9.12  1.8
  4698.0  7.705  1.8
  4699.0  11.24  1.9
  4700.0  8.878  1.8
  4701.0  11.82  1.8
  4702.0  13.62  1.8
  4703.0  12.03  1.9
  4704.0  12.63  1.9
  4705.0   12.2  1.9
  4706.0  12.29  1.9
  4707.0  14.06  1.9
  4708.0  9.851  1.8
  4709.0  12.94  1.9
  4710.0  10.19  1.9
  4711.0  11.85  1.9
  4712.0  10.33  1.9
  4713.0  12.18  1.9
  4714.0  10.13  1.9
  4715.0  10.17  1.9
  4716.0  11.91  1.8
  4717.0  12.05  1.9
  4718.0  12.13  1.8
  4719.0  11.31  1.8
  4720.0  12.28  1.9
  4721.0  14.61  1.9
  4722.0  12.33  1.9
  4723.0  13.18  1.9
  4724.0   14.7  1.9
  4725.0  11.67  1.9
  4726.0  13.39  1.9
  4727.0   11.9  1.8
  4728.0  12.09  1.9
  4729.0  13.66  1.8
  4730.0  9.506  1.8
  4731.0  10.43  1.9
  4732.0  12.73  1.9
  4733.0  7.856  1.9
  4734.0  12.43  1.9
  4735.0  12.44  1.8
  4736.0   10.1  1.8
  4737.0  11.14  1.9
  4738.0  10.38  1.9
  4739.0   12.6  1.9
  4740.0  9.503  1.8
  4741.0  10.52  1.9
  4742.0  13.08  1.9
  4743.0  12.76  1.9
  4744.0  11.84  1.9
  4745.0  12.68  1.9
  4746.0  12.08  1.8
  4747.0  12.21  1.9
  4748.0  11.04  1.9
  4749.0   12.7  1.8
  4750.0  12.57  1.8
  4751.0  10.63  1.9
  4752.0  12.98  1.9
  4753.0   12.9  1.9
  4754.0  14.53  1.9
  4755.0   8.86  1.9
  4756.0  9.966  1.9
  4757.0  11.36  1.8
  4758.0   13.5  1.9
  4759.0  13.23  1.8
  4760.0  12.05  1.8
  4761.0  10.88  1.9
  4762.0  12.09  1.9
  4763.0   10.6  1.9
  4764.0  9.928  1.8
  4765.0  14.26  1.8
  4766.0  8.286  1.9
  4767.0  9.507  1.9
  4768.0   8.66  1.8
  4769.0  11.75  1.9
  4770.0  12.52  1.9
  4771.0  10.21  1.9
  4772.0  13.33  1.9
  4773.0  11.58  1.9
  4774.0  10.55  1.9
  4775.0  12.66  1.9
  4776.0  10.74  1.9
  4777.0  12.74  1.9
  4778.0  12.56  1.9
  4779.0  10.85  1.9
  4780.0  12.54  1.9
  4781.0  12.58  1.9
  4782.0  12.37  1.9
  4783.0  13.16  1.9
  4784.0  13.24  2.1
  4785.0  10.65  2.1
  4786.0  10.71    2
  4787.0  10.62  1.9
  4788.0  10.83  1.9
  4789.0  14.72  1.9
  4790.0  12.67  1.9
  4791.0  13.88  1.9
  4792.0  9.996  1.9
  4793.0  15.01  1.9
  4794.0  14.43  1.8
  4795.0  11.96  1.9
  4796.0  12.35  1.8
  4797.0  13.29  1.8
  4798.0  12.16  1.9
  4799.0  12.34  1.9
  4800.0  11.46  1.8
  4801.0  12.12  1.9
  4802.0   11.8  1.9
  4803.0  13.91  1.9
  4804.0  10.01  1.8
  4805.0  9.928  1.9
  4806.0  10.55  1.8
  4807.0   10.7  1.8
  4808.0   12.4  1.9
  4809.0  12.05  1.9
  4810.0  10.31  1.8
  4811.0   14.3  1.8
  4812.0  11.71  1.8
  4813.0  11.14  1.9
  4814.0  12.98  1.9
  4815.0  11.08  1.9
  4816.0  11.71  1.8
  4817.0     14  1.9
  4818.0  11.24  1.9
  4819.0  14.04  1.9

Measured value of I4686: 2.3 AA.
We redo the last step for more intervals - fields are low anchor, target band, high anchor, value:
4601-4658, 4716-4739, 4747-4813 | -0.54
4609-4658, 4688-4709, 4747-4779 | 0.16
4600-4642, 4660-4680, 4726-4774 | 0.29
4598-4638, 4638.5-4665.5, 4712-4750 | 1.36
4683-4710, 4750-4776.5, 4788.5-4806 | 1.27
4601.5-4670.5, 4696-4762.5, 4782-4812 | 0.28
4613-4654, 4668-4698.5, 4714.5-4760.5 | 1.43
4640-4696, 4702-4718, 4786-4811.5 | -0.43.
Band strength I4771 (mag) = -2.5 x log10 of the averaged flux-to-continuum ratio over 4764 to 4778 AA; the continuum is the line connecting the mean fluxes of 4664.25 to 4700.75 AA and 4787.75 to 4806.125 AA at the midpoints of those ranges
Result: 0.07 mag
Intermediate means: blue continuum 10.9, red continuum 12.3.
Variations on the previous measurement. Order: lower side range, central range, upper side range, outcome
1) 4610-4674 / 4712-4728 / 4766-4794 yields -0.054 mag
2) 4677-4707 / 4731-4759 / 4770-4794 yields 0.008 mag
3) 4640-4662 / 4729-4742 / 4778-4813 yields 0.062 mag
